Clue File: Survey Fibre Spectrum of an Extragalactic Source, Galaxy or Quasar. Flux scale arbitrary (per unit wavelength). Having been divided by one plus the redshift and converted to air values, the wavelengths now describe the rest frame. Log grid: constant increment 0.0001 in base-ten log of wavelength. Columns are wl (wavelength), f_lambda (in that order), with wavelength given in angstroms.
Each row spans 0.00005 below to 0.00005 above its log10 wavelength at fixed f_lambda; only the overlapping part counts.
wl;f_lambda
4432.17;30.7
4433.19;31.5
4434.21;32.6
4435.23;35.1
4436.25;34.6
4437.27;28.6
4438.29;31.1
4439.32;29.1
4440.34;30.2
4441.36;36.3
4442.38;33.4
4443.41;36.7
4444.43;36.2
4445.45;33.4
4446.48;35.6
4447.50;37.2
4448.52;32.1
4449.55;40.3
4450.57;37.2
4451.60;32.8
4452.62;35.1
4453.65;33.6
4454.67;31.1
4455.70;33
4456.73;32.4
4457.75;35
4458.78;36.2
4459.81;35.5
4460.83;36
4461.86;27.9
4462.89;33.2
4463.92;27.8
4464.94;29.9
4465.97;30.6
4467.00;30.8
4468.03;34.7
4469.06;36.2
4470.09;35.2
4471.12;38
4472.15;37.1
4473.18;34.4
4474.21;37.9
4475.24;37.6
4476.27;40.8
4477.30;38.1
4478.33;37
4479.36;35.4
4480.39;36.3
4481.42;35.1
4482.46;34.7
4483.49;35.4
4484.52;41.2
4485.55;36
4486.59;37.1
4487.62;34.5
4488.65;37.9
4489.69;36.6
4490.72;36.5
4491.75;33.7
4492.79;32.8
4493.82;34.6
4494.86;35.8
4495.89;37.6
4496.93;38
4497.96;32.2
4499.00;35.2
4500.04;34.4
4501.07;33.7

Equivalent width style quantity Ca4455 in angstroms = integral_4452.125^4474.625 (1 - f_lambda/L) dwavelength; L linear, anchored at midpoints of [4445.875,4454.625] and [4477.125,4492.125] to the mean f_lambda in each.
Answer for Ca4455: 1.25 angstroms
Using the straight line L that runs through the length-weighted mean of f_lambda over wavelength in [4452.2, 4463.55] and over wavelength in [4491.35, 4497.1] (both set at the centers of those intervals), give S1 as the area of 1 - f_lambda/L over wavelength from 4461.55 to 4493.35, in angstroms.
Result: -0.7 angstroms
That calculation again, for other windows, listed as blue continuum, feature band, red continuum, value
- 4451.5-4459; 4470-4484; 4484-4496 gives -0.6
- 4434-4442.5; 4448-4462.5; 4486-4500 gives -0.4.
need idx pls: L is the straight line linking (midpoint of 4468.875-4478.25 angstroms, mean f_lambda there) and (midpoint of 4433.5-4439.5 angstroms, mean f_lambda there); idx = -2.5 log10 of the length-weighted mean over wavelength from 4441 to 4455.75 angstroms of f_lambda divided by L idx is -0.04 mag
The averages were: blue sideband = 32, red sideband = 37.3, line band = 35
